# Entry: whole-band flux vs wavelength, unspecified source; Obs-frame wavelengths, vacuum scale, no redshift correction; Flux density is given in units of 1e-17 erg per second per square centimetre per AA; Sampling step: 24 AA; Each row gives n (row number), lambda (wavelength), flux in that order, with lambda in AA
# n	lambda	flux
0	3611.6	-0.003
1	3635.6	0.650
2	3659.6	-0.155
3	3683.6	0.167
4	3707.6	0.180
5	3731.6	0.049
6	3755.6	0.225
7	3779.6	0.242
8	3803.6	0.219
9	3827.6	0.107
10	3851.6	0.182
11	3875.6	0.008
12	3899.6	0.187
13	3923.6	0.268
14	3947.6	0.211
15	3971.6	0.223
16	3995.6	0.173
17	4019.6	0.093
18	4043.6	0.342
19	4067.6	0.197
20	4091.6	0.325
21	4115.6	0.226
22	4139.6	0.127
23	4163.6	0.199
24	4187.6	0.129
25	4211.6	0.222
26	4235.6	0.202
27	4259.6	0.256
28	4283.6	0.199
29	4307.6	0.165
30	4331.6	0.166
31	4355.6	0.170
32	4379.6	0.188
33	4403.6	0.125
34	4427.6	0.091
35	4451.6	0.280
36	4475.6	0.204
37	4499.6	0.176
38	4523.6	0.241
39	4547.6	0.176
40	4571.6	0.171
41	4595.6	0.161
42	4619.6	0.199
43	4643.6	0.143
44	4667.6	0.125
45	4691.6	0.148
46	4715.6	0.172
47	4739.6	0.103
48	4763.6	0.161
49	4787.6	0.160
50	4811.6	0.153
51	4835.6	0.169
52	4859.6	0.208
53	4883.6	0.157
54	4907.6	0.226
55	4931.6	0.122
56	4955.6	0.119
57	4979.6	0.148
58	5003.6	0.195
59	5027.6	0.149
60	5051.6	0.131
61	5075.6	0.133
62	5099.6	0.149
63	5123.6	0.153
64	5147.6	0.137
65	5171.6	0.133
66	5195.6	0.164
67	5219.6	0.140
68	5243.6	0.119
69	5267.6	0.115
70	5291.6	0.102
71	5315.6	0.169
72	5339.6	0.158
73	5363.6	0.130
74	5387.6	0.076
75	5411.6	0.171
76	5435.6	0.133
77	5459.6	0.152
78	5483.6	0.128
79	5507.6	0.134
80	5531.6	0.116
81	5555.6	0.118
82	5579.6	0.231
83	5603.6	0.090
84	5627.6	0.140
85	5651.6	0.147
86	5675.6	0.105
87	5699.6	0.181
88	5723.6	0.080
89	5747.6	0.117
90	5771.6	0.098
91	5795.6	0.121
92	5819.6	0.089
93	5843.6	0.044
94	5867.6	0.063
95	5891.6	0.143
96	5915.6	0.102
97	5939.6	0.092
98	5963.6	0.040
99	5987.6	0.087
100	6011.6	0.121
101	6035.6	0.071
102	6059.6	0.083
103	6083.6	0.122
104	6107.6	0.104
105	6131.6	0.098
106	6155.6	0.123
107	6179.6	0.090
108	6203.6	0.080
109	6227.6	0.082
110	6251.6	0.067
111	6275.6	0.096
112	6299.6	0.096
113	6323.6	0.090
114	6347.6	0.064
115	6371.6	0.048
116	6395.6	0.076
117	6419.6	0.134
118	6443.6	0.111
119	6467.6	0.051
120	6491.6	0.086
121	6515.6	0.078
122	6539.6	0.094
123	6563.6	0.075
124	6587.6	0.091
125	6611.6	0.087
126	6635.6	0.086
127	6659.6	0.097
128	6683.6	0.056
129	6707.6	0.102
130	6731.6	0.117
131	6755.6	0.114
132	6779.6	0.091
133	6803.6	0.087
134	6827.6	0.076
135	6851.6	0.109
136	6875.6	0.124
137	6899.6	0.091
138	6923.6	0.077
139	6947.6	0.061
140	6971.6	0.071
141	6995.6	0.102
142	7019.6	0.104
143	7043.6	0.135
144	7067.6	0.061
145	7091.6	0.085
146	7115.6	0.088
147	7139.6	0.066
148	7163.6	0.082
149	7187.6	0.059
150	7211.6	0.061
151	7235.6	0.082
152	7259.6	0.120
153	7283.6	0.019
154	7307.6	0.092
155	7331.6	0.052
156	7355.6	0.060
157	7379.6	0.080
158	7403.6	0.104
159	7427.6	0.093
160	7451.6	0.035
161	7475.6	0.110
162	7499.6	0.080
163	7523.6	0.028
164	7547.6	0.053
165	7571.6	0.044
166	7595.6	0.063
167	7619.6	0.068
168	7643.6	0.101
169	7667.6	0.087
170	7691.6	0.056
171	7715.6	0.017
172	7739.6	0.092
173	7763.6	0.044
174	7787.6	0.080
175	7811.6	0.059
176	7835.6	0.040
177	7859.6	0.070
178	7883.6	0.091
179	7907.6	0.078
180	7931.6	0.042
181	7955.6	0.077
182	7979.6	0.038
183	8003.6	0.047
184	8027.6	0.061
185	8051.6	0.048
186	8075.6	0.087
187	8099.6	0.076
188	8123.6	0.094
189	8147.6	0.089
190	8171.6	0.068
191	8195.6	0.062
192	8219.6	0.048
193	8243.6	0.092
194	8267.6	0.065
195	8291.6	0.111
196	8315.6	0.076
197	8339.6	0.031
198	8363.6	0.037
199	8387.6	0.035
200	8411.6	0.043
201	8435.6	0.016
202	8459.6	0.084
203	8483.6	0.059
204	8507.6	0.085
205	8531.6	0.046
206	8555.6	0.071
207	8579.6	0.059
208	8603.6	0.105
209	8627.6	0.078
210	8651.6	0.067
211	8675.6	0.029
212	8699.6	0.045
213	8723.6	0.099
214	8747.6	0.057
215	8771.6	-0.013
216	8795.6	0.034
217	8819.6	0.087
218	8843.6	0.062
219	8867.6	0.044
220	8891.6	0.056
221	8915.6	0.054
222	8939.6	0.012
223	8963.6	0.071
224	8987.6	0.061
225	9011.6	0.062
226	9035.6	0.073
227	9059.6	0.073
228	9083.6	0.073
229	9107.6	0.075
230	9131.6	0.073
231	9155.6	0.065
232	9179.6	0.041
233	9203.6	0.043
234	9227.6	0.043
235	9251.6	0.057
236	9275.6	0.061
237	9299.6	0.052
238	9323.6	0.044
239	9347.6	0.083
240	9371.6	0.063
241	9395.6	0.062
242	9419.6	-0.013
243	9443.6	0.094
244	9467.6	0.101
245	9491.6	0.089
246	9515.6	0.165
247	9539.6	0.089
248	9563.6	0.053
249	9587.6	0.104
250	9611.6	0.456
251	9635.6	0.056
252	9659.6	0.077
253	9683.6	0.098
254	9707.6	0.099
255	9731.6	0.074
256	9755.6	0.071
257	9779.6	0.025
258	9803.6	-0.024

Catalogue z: 1.576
